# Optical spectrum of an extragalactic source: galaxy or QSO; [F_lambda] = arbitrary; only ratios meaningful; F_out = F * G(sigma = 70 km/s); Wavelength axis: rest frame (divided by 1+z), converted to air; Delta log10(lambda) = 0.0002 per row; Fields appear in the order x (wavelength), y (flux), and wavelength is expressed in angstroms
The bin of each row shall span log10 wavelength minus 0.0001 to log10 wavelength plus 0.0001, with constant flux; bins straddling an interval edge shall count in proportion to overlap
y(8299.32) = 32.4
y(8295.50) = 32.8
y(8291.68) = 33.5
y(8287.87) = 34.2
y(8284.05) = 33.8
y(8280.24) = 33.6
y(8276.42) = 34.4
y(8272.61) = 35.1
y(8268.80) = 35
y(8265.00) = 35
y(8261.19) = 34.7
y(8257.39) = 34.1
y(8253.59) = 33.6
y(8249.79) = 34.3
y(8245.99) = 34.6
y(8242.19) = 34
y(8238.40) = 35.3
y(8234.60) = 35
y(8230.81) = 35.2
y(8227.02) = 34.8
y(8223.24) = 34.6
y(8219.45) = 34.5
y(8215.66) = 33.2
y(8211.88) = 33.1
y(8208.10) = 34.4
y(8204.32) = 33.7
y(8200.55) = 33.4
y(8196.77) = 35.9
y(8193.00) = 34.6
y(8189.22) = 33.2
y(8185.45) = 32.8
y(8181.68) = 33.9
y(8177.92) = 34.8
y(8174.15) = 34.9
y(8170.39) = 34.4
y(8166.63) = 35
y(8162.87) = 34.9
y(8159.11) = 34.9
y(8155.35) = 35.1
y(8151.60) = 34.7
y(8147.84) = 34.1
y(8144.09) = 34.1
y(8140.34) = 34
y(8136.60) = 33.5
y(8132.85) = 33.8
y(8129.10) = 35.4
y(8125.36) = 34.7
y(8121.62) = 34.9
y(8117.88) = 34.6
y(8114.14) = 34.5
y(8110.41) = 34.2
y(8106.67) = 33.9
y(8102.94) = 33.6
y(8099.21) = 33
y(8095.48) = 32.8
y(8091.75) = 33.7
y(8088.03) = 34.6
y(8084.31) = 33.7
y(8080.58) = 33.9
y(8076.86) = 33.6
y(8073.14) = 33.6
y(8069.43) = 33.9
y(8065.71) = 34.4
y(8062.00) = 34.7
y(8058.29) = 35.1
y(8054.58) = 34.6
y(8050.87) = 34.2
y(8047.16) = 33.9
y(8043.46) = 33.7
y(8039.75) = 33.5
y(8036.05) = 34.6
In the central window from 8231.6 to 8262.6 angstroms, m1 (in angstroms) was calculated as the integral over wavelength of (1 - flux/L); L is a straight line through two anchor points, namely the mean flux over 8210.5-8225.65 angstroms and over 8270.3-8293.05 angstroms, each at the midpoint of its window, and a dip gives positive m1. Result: -0.42 angstroms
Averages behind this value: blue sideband 33.9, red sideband 34.1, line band 34.5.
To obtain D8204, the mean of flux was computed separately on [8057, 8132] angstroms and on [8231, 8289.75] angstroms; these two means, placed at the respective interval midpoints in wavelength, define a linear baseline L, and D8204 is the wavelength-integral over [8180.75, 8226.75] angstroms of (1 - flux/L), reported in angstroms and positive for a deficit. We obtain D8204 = 0.5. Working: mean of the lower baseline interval 34.1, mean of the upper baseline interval 34.5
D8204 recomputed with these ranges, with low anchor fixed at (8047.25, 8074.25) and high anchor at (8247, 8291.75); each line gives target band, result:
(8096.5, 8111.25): 0.32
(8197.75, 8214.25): 0.27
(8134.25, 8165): -0.06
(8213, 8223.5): 0.12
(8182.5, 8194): 0.28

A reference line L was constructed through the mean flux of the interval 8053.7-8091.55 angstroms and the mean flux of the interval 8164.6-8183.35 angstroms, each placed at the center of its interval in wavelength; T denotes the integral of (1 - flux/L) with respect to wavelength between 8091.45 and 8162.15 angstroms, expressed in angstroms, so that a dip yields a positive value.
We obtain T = 0.4 angstroms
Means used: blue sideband 34.2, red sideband 34.6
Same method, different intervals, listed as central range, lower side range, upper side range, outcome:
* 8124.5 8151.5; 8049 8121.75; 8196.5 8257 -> -0.08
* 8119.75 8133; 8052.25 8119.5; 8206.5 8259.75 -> -0.27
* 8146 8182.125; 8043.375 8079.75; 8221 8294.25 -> -0.39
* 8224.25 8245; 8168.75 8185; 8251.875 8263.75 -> -0.36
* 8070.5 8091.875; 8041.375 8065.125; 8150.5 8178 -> 0.38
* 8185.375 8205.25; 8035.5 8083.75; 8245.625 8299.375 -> 0.04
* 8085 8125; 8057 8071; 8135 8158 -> 0.47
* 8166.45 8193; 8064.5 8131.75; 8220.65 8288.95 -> 0.13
